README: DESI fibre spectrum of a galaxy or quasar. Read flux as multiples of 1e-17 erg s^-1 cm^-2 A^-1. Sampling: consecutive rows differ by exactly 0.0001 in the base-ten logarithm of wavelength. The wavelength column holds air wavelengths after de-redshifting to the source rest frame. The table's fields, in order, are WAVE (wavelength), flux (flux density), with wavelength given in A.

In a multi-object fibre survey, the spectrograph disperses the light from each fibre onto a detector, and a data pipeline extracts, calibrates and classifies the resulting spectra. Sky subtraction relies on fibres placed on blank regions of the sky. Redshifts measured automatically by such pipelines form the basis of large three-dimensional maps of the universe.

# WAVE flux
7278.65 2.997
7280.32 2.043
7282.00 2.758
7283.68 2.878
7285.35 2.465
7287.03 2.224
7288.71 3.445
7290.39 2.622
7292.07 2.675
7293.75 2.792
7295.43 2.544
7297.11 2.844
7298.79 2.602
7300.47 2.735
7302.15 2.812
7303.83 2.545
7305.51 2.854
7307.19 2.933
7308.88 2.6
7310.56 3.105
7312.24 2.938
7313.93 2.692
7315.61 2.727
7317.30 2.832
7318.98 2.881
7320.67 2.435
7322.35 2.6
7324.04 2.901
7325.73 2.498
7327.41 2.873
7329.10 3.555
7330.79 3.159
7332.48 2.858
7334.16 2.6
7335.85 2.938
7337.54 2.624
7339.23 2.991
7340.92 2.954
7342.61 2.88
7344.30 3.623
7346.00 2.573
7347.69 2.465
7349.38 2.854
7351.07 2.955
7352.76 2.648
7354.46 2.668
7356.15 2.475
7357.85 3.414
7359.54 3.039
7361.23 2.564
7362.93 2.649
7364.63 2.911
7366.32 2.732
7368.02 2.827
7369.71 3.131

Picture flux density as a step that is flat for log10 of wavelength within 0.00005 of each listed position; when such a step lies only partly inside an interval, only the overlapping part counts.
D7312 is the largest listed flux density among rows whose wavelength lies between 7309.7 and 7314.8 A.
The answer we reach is 3.105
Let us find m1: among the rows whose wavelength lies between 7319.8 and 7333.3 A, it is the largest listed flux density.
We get 3.555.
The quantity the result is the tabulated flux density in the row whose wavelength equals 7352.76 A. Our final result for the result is 2.648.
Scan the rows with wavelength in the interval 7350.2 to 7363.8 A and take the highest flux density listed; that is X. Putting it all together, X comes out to 3.414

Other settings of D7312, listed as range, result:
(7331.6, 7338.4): 2.938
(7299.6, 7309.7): 2.933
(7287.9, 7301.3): 3.445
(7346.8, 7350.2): 2.854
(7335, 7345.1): 3.623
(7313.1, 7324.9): 2.901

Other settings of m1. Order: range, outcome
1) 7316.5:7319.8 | 2.881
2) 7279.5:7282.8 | 2.758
